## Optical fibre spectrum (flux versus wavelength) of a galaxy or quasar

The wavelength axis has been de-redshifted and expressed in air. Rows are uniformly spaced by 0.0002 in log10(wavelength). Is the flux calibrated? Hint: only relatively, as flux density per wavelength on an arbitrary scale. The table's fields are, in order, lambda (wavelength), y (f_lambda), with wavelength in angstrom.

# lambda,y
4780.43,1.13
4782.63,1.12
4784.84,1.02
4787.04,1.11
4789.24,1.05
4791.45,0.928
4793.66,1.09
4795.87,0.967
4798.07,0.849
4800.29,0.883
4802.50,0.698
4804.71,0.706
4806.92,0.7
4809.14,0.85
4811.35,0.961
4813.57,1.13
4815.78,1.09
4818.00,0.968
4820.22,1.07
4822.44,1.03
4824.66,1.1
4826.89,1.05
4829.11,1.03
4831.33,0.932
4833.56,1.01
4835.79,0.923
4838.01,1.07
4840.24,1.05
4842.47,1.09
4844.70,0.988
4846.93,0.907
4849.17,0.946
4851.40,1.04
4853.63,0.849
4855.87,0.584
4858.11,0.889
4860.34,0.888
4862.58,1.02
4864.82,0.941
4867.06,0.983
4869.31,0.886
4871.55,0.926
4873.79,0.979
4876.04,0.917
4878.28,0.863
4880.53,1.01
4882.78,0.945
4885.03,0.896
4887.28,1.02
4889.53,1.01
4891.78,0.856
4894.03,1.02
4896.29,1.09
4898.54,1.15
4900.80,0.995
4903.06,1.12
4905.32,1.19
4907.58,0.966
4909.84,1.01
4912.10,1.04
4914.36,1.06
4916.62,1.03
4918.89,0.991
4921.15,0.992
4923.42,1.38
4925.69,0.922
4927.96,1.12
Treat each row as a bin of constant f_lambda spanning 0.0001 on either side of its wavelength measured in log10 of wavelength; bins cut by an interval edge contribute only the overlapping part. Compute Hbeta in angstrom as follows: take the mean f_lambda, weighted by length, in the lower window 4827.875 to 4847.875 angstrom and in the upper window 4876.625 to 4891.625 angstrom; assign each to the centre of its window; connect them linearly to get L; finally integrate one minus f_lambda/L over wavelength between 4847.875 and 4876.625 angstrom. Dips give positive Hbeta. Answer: 1.8 angstrom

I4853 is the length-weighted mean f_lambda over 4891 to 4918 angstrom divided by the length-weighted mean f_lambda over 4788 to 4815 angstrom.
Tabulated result 1.2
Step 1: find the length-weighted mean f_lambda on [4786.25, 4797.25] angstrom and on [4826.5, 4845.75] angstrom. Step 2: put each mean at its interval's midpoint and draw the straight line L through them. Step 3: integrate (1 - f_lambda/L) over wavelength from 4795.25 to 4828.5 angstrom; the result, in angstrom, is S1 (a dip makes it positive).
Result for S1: 2.64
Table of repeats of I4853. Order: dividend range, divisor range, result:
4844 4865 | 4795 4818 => 1.02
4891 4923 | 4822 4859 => 1.08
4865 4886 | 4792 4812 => 1.09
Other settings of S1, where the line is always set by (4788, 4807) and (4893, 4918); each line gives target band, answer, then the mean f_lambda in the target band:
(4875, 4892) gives 1.3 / 0.944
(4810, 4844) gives -3.6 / 1.03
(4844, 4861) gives 1.6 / 0.884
